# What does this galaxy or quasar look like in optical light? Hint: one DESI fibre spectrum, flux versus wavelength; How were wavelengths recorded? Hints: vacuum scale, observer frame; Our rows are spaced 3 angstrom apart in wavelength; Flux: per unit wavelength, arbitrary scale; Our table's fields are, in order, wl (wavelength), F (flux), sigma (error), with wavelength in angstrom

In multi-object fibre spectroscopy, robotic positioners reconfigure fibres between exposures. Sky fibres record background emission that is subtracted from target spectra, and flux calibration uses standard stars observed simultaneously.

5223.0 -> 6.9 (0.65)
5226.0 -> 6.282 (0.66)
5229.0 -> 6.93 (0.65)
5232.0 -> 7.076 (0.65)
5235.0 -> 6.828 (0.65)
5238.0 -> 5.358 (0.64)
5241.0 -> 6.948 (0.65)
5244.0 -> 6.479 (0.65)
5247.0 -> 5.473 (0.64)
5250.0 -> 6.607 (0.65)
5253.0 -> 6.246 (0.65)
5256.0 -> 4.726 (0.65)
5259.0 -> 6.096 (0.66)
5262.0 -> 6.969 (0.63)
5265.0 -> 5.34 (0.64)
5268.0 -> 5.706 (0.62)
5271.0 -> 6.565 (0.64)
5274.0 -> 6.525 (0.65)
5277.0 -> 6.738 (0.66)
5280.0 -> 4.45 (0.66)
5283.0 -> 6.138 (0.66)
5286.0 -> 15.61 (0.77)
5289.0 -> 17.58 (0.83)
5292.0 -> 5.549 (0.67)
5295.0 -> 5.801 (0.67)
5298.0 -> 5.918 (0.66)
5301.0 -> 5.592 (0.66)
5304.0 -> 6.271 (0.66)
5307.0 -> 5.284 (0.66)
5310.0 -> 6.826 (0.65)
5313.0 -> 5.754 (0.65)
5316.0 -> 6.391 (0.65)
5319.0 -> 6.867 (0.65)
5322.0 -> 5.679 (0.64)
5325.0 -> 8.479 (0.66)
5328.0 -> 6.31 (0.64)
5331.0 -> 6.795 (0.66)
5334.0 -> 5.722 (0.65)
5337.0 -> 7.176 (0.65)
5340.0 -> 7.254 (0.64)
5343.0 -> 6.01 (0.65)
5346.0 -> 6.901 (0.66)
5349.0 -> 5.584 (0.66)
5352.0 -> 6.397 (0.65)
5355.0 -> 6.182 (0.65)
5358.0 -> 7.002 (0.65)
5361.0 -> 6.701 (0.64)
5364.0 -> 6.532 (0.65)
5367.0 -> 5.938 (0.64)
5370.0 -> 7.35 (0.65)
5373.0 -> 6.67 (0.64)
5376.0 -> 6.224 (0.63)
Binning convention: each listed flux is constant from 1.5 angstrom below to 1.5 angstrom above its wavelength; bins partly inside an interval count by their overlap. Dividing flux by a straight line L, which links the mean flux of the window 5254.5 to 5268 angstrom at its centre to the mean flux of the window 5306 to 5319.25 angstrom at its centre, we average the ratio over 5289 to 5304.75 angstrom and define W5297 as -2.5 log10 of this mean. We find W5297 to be -0.15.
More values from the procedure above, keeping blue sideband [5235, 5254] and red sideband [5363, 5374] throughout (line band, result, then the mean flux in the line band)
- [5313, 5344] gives -0.022 mag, 6.63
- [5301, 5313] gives 0.073 mag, 6.01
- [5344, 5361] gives 0.025 mag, 6.43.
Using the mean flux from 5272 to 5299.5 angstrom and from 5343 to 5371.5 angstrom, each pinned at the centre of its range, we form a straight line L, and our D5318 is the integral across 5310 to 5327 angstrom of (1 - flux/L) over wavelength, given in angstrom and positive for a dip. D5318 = 1.8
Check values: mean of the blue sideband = 8.23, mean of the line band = 6.64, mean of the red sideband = 6.48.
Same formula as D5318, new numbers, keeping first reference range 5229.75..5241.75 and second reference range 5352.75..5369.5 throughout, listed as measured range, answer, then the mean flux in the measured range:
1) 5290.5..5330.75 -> 1.9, 6.23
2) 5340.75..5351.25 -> 0.4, 6.26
